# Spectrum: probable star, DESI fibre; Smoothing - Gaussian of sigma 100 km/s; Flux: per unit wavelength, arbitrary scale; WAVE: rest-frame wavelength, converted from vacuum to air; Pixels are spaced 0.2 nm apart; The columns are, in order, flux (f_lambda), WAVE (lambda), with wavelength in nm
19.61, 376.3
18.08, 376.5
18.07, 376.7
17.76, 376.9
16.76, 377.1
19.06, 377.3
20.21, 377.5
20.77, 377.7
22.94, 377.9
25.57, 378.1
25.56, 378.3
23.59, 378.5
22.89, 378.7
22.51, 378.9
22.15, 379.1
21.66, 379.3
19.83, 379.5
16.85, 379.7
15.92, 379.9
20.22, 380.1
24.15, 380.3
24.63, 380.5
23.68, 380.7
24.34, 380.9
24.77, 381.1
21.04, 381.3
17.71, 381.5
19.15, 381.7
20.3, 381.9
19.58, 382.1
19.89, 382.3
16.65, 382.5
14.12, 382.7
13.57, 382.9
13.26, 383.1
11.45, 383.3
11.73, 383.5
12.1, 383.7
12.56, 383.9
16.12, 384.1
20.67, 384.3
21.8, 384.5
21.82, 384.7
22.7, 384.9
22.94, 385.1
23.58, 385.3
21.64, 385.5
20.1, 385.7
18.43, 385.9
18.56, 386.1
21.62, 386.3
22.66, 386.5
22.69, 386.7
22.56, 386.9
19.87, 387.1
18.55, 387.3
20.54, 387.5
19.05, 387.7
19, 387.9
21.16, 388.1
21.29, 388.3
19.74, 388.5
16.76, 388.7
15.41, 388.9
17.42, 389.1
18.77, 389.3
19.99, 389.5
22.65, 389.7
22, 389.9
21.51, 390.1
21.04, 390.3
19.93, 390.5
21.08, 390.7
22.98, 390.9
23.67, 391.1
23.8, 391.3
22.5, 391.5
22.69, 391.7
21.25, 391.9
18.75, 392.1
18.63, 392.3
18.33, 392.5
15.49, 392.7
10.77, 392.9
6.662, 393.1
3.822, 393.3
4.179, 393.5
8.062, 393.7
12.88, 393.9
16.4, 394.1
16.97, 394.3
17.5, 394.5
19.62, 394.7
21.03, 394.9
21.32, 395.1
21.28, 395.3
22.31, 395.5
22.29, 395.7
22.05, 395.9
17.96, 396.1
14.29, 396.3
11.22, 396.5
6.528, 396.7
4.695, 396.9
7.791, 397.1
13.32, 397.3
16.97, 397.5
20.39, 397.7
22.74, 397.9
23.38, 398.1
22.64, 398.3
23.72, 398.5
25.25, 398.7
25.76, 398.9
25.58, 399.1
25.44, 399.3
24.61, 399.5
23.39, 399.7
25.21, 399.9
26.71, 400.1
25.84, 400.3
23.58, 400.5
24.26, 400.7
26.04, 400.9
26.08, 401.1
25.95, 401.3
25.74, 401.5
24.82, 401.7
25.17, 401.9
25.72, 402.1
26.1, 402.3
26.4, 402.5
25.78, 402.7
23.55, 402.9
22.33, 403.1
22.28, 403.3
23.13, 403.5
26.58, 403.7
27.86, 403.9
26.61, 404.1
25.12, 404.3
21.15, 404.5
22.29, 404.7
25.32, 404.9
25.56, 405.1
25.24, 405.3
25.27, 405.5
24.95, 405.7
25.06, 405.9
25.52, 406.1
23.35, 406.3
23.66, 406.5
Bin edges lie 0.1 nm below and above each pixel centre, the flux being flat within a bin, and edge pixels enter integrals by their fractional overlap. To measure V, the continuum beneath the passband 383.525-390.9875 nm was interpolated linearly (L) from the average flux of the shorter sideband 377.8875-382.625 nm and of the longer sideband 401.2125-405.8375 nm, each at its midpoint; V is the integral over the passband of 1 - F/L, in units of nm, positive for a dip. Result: 0.84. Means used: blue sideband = 21.4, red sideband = 24.9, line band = 19.9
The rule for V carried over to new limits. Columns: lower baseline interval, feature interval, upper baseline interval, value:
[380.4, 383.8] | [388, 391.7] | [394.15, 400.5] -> -0.32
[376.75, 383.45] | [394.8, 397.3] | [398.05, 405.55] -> 0.81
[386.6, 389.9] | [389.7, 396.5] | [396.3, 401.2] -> 0.76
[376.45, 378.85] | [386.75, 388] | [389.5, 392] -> 0.10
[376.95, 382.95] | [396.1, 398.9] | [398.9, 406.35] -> 0.85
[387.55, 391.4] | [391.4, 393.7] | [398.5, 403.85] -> 0.74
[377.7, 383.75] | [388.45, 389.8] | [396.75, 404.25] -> 0.17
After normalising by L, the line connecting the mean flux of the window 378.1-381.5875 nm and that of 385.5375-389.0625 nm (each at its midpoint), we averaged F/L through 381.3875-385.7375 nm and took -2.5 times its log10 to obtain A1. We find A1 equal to 0.17 mag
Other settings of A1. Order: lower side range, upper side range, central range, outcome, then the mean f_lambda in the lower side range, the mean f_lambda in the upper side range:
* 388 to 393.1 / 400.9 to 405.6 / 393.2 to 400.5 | 0.211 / 19.6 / 25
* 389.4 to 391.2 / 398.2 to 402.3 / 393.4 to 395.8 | 0.339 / 21.7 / 25.1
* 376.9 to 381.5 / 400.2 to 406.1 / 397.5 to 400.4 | 0.014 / 21.6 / 25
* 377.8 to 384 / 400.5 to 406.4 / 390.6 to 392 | -0.028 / 19.5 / 24.9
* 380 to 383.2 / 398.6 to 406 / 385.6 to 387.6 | 0.027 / 19.8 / 25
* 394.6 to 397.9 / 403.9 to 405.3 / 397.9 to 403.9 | -0.185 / 16.6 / 24.7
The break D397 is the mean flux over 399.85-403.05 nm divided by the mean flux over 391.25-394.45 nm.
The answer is 1.70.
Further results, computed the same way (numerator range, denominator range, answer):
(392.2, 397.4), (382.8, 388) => 0.77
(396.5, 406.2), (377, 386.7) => 1.16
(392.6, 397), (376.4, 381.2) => 0.68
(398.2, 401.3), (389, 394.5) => 1.43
